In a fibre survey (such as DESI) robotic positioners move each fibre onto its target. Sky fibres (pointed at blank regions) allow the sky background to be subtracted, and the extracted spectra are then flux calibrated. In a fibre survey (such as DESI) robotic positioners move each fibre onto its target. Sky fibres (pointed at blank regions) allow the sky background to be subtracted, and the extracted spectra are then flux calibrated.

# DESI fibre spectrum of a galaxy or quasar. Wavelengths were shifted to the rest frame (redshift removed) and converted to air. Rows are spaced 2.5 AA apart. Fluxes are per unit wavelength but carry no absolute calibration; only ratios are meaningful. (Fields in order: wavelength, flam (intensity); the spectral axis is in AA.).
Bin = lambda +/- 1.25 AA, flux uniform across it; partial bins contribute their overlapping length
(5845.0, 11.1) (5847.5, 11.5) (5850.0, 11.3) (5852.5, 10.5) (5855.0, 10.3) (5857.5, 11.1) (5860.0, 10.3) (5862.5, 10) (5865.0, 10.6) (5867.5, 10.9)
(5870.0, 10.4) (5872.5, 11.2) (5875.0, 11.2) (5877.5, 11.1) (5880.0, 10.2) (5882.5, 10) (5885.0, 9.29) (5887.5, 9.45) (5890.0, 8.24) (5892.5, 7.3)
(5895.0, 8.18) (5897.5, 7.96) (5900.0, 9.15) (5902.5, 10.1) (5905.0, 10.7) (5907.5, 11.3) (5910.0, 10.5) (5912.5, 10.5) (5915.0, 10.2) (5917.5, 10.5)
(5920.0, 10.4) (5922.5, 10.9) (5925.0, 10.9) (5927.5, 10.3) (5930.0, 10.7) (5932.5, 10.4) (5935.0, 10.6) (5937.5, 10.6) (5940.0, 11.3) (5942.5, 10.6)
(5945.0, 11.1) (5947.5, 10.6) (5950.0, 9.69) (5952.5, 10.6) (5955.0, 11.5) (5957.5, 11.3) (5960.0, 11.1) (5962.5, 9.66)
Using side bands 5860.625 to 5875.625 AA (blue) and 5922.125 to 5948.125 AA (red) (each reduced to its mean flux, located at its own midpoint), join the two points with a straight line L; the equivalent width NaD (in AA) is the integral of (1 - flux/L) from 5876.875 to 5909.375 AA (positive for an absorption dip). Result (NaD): 3.8 AA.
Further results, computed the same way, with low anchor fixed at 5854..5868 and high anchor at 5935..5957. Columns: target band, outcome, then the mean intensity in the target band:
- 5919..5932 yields 0.1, 10.6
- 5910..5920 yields 0.2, 10.4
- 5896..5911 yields 1.0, 9.91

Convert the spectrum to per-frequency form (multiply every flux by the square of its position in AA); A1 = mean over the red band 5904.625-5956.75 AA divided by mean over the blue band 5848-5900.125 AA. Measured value 1.1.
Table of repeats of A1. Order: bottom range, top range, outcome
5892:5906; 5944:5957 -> 1.22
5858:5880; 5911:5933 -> 1.00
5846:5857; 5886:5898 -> 0.77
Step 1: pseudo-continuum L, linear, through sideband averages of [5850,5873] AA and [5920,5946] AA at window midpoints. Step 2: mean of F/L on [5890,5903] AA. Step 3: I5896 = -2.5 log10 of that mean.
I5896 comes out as 0.26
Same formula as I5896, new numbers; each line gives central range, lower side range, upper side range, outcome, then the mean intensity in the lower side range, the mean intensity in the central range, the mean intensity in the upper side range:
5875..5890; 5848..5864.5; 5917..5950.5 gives 0.07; 10.6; 9.96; 10.6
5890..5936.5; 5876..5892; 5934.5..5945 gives 0.03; 9.62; 9.99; 10.8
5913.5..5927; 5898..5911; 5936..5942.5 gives -0.01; 10.2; 10.6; 10.9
